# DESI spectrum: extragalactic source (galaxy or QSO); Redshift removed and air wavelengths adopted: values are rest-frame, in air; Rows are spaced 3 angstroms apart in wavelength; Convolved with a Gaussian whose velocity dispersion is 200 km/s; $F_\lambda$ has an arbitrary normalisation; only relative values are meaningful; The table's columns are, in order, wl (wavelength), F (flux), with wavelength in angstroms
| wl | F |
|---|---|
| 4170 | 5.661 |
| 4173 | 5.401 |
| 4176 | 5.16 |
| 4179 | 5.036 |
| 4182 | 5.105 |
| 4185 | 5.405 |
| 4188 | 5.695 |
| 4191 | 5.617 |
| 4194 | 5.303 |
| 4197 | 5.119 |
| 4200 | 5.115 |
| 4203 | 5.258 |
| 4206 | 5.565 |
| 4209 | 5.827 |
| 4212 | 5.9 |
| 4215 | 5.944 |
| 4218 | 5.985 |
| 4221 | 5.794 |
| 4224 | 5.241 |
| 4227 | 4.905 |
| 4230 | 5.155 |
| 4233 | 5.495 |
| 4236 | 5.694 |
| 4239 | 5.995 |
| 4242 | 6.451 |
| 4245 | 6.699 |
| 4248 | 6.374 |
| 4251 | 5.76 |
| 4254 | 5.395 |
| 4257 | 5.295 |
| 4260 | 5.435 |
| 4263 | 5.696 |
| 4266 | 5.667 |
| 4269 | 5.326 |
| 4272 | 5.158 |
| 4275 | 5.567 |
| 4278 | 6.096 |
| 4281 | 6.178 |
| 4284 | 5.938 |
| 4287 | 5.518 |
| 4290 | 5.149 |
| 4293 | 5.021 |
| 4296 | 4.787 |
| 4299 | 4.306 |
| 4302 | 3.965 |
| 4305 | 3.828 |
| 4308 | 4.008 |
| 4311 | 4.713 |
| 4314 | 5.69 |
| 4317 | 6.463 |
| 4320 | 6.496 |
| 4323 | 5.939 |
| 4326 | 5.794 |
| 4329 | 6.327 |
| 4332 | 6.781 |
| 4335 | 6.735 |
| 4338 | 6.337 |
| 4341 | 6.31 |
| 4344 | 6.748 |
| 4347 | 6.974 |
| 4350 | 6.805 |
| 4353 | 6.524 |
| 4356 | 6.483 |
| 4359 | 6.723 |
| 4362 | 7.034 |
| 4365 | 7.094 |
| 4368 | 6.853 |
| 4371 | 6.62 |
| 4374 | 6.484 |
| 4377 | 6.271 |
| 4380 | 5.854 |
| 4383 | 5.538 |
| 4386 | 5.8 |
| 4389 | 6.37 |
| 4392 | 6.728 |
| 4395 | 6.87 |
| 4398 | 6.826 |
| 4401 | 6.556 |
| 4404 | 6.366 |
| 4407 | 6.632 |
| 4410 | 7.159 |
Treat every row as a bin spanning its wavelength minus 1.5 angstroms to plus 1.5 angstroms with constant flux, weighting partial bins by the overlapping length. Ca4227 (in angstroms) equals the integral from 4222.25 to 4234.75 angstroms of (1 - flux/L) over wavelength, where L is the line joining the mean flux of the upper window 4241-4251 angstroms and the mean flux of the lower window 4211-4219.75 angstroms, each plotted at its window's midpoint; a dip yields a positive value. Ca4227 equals 1.9 angstroms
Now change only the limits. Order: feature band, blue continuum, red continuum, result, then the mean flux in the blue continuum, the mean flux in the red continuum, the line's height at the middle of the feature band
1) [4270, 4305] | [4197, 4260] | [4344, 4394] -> 4.9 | 5.67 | 6.52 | 6.03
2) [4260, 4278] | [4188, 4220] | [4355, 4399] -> 1.2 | 5.57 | 6.5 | 5.92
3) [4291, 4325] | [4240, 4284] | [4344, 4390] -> 6.0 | 5.8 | 6.5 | 6.11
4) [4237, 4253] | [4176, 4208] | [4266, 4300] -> -2.5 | 5.32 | 5.4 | 5.37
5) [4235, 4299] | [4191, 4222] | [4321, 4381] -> 3.5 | 5.58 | 6.54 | 5.98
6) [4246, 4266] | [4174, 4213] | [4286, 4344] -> -0.9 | 5.39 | 5.51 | 5.45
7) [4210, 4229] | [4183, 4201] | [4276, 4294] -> -0.6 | 5.38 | 5.67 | 5.46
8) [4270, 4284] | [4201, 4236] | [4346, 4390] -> 0.4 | 5.55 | 6.49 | 5.92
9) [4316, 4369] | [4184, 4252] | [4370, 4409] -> -3.3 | 5.67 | 6.38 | 6.19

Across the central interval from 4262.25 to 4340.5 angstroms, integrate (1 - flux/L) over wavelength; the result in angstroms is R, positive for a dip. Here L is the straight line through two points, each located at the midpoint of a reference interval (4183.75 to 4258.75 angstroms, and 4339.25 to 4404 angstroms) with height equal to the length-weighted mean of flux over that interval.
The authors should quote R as 7.6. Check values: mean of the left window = 5.64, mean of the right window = 6.54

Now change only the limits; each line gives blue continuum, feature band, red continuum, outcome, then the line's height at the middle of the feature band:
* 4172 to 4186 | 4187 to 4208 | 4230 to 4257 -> 0.1 angstroms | 5.41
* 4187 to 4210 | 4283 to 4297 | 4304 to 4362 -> 1.5 angstroms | 5.91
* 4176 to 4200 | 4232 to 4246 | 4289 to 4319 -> -2.7 angstroms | 5.09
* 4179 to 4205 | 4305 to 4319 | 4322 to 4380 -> 2.6 angstroms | 6.25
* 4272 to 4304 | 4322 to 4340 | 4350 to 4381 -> -1.0 angstroms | 6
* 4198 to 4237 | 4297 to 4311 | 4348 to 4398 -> 4.5 angstroms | 6.08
